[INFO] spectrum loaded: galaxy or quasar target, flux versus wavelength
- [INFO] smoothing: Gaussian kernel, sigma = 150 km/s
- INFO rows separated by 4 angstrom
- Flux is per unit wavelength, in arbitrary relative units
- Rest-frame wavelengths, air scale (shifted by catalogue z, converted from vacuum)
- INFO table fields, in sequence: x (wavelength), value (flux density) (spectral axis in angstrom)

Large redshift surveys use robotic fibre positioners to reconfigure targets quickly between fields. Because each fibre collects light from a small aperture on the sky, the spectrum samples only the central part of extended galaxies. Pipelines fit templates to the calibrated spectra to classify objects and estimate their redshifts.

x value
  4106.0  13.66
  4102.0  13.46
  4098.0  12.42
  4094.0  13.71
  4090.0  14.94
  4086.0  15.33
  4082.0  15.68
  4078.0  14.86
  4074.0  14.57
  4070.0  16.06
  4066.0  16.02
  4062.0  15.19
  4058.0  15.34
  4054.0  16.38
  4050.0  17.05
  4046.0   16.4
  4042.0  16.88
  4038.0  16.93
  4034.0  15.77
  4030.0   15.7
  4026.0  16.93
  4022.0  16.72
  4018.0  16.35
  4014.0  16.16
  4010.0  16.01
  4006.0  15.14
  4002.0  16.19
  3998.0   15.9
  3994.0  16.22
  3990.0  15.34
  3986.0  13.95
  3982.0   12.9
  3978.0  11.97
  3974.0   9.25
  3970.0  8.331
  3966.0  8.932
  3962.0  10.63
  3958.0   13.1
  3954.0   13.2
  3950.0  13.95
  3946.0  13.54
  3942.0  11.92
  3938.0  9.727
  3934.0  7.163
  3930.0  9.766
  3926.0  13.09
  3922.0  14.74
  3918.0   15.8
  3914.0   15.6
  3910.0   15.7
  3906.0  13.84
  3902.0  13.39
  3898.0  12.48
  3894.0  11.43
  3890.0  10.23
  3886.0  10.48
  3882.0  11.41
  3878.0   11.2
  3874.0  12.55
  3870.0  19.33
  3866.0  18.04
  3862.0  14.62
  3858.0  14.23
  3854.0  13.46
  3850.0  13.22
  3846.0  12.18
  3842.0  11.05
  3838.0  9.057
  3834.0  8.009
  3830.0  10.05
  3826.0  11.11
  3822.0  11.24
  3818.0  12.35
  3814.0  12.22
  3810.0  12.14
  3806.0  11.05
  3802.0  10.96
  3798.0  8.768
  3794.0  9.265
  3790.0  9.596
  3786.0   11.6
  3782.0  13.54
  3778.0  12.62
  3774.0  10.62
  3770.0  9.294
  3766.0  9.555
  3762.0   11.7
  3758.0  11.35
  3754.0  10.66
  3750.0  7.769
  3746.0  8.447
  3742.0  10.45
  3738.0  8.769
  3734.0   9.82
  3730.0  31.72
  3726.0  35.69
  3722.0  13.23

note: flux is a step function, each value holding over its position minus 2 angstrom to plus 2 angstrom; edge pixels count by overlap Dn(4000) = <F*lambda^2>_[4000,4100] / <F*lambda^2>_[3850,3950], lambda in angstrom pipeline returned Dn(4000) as 1.3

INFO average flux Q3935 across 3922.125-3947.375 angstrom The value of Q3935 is 11.1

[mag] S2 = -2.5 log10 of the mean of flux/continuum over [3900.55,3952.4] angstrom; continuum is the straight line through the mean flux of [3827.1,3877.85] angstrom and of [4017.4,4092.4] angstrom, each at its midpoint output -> 0.08 mag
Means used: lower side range 12.9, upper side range 15.9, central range 12.9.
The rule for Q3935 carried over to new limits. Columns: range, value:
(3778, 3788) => 12.6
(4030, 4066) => 16.2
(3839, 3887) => 13.5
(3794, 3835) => 10.8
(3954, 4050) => 14.5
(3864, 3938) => 13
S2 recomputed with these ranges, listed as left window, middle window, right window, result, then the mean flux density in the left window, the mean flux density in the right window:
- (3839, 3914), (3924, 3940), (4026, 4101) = 0.37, 13.3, 15.5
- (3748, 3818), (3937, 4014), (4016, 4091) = 0.11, 10.8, 16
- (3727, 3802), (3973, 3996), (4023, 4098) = 0.10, 11.7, 15.7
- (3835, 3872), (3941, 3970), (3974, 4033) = 0.23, 13.8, 15.2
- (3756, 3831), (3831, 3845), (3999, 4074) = 0.24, 11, 16.1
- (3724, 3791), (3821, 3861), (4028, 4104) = 0.20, 13.2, 15.4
